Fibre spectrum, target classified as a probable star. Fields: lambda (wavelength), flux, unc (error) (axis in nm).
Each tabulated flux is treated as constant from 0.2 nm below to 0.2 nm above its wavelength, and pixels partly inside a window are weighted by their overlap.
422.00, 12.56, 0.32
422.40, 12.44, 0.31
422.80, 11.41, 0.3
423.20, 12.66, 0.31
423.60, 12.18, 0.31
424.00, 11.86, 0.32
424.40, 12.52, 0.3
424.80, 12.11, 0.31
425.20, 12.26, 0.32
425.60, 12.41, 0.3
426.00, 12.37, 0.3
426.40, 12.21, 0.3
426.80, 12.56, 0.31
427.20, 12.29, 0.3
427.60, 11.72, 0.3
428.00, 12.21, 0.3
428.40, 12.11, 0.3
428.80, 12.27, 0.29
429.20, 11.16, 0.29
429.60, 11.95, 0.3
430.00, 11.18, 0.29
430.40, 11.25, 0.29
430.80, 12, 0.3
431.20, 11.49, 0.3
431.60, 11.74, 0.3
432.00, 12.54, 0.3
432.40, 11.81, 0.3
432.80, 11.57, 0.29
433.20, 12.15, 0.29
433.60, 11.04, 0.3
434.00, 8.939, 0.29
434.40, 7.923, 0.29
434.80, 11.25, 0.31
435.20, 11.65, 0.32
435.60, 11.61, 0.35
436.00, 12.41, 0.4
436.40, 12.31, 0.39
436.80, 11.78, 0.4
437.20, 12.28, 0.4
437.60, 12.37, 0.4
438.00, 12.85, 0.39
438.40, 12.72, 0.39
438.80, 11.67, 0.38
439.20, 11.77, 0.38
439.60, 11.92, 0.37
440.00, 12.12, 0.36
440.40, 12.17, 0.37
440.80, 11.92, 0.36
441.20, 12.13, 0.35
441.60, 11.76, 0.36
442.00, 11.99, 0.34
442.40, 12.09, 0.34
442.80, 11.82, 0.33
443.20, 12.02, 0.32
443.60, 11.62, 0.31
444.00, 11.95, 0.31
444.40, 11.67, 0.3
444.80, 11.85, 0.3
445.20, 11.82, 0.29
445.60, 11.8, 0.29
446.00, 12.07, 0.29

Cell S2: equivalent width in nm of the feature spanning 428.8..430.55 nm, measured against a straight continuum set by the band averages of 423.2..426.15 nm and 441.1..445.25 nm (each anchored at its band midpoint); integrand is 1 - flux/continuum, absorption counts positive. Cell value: 0.10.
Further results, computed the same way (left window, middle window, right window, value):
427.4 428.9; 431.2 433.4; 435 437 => 0.02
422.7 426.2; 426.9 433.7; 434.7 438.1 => 0.18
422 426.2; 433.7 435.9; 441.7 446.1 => 0.30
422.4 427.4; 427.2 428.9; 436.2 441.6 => 0.02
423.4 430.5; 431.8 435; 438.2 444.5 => 0.29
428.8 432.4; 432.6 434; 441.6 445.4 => 0.06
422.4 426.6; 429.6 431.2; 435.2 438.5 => 0.09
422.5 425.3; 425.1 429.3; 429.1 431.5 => -0.12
